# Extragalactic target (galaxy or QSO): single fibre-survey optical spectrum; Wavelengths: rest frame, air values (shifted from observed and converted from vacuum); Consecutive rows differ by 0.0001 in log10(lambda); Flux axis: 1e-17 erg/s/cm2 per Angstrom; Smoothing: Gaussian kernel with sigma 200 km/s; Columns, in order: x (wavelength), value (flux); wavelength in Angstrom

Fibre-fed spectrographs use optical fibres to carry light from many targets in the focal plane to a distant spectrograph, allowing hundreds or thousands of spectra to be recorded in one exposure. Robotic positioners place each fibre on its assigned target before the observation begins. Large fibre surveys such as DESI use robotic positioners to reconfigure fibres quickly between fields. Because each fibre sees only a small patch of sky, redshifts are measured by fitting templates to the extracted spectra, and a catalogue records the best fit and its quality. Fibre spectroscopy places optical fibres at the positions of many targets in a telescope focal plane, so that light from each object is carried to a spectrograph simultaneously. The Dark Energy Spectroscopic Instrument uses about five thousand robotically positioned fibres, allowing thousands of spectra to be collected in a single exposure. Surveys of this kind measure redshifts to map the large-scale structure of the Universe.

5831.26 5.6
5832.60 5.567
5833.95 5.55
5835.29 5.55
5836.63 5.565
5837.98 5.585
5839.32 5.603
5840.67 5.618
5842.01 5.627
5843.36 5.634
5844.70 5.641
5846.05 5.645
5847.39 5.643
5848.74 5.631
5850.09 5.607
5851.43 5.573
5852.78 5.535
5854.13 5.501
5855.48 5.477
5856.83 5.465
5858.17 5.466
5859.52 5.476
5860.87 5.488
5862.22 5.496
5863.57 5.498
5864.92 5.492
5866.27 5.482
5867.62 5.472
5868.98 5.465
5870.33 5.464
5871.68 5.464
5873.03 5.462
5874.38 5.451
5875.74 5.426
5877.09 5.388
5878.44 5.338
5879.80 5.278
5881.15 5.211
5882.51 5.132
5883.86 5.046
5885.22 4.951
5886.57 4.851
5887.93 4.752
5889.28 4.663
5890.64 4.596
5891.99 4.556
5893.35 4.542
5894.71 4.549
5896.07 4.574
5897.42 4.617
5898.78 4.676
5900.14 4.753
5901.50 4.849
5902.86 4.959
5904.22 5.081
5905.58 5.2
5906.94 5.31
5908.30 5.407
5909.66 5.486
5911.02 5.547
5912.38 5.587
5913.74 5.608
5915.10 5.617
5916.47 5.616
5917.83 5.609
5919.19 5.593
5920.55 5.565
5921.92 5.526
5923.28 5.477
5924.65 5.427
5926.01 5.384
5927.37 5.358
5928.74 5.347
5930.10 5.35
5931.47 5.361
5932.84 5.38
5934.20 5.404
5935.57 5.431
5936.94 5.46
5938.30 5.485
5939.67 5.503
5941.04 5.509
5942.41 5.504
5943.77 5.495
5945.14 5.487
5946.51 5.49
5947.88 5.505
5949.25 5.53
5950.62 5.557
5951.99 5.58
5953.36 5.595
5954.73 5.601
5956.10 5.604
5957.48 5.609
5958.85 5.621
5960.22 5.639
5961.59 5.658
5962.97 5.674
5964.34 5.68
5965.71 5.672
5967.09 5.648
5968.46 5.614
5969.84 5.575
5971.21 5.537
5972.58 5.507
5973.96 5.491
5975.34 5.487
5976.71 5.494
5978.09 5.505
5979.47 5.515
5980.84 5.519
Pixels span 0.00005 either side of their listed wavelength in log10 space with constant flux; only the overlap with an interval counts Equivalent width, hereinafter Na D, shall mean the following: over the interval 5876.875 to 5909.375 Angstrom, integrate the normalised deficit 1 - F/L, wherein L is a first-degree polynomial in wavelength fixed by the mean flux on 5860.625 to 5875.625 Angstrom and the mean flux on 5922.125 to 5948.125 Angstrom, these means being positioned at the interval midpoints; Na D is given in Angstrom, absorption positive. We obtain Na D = 3.2 Angstrom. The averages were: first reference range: 5.47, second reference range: 5.44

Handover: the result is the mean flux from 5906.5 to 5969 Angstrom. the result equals 5.53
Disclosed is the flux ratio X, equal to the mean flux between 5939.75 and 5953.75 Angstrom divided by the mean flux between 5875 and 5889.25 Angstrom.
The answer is 1.1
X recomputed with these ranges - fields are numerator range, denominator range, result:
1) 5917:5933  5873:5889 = 1.06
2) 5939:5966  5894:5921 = 1.07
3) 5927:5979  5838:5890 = 1.02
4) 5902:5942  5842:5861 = 0.98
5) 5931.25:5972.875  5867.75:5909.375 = 1.10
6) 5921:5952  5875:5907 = 1.11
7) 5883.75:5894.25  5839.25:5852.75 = 0.84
